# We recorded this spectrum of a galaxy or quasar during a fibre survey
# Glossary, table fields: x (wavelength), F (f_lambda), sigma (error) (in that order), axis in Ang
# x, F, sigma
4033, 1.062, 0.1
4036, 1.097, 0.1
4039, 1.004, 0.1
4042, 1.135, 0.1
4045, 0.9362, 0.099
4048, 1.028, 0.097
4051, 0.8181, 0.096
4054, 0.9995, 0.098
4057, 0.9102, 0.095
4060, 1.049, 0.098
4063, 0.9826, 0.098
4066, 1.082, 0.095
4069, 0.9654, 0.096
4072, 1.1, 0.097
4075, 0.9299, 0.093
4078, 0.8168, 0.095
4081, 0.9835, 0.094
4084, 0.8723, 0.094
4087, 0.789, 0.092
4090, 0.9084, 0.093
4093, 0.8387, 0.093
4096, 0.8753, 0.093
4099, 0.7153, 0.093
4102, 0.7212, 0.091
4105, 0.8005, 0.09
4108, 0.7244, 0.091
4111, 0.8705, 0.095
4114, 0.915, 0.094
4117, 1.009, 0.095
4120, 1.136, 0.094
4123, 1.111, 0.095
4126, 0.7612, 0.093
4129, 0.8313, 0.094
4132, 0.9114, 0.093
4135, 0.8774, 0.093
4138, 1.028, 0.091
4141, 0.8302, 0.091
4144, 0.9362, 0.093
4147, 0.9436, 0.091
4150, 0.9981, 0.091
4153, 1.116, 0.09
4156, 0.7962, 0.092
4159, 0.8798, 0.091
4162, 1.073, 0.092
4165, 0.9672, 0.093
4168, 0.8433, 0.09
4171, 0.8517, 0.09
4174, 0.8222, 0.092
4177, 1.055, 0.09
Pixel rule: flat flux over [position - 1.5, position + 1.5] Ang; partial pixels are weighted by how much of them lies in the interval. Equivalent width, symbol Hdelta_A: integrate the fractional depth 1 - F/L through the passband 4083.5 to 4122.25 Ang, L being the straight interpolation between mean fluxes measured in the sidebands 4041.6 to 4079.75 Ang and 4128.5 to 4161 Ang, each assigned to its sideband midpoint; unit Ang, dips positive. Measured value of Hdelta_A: 3.56 Ang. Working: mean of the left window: 0.977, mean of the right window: 0.928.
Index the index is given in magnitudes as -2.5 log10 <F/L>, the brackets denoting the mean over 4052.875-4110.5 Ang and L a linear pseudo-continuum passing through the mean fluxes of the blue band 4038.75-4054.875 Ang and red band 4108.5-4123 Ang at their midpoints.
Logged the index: 0.10 mag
